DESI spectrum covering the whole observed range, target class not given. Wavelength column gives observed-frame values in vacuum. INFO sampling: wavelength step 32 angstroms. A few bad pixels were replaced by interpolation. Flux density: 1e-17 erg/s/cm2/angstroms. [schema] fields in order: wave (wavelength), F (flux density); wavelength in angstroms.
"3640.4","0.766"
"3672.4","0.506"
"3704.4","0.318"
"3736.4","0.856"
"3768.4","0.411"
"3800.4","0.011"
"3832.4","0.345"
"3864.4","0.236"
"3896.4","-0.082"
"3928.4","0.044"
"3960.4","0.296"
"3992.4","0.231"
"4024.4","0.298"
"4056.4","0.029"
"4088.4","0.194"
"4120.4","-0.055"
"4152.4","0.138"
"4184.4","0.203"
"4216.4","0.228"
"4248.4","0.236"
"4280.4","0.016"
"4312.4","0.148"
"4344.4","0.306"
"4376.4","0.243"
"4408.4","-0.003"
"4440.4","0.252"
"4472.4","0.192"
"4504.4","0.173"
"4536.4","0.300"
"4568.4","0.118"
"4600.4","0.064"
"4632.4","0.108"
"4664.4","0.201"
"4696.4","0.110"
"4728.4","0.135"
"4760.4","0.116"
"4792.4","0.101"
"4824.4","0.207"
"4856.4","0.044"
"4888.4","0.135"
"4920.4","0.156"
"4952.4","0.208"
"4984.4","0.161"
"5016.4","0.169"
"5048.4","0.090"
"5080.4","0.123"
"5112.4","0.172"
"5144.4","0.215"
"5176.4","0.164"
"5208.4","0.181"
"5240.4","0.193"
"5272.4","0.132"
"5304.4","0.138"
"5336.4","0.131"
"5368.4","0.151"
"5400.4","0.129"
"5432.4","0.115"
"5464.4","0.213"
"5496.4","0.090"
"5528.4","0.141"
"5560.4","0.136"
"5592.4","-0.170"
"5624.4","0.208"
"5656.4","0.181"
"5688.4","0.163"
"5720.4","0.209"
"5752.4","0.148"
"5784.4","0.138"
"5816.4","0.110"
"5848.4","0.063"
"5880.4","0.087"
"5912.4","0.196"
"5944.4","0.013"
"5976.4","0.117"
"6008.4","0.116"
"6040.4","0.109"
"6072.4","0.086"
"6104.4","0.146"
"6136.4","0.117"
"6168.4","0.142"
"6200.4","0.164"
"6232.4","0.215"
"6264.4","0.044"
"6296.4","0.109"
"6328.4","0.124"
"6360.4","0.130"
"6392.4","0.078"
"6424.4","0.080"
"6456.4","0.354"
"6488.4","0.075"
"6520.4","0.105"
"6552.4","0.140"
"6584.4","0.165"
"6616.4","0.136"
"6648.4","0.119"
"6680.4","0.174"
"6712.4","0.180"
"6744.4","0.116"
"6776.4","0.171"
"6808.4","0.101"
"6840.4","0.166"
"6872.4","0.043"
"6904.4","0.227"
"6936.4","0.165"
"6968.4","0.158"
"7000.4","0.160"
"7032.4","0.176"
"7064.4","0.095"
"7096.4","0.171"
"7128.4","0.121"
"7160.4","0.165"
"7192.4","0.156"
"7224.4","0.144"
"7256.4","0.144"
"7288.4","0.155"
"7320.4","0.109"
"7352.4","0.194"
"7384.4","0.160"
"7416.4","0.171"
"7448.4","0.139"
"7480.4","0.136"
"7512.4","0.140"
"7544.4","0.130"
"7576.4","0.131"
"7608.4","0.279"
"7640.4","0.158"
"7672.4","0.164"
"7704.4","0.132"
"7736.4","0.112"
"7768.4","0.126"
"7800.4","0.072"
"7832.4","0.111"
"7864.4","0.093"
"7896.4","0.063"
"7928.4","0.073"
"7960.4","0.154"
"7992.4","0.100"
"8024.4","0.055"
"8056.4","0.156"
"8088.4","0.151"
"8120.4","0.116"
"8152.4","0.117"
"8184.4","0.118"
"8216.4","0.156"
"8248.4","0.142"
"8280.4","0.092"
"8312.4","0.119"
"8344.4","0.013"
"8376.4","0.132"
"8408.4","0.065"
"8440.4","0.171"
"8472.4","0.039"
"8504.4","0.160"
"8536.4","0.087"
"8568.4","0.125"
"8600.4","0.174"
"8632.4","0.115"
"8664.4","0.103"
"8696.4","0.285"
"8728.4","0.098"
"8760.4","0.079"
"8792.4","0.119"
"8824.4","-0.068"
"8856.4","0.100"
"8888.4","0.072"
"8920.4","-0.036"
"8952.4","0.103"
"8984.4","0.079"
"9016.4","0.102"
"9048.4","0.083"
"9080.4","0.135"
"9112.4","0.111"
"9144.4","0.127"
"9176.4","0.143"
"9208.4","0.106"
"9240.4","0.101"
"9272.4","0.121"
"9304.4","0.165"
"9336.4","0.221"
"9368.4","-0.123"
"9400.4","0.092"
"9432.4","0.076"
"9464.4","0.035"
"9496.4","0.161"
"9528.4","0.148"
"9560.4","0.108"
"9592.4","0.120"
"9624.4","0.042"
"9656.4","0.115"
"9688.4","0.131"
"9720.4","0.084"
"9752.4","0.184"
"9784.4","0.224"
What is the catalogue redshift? 0.73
